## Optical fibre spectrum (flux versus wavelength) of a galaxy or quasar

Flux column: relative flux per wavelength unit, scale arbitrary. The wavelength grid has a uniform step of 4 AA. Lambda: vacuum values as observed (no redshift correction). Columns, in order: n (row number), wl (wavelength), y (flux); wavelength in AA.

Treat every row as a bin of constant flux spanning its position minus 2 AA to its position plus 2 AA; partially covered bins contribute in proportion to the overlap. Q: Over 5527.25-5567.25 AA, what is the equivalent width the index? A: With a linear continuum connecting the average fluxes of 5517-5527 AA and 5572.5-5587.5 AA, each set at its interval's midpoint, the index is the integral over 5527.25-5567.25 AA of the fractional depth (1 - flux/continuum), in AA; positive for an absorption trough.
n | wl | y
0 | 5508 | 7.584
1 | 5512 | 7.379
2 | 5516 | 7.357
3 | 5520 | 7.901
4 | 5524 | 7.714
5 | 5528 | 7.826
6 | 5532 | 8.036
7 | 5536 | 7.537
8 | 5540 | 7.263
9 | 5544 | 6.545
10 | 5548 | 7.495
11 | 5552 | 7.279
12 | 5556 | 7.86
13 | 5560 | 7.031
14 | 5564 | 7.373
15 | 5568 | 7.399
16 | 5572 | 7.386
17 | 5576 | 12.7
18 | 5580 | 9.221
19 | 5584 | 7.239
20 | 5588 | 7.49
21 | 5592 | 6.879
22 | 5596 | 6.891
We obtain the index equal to 4.71 AA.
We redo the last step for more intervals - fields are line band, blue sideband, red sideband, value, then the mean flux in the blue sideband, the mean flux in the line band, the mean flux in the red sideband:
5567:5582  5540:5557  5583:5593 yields -4.3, 7.26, 9.29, 7.23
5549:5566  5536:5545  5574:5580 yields 3.2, 7.08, 7.39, 11.5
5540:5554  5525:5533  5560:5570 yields 0.9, 7.89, 7.13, 7.32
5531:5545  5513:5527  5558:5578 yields 1.0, 7.65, 7.35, 8.38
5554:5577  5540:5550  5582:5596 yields -3.2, 7.07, 8.1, 7.16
